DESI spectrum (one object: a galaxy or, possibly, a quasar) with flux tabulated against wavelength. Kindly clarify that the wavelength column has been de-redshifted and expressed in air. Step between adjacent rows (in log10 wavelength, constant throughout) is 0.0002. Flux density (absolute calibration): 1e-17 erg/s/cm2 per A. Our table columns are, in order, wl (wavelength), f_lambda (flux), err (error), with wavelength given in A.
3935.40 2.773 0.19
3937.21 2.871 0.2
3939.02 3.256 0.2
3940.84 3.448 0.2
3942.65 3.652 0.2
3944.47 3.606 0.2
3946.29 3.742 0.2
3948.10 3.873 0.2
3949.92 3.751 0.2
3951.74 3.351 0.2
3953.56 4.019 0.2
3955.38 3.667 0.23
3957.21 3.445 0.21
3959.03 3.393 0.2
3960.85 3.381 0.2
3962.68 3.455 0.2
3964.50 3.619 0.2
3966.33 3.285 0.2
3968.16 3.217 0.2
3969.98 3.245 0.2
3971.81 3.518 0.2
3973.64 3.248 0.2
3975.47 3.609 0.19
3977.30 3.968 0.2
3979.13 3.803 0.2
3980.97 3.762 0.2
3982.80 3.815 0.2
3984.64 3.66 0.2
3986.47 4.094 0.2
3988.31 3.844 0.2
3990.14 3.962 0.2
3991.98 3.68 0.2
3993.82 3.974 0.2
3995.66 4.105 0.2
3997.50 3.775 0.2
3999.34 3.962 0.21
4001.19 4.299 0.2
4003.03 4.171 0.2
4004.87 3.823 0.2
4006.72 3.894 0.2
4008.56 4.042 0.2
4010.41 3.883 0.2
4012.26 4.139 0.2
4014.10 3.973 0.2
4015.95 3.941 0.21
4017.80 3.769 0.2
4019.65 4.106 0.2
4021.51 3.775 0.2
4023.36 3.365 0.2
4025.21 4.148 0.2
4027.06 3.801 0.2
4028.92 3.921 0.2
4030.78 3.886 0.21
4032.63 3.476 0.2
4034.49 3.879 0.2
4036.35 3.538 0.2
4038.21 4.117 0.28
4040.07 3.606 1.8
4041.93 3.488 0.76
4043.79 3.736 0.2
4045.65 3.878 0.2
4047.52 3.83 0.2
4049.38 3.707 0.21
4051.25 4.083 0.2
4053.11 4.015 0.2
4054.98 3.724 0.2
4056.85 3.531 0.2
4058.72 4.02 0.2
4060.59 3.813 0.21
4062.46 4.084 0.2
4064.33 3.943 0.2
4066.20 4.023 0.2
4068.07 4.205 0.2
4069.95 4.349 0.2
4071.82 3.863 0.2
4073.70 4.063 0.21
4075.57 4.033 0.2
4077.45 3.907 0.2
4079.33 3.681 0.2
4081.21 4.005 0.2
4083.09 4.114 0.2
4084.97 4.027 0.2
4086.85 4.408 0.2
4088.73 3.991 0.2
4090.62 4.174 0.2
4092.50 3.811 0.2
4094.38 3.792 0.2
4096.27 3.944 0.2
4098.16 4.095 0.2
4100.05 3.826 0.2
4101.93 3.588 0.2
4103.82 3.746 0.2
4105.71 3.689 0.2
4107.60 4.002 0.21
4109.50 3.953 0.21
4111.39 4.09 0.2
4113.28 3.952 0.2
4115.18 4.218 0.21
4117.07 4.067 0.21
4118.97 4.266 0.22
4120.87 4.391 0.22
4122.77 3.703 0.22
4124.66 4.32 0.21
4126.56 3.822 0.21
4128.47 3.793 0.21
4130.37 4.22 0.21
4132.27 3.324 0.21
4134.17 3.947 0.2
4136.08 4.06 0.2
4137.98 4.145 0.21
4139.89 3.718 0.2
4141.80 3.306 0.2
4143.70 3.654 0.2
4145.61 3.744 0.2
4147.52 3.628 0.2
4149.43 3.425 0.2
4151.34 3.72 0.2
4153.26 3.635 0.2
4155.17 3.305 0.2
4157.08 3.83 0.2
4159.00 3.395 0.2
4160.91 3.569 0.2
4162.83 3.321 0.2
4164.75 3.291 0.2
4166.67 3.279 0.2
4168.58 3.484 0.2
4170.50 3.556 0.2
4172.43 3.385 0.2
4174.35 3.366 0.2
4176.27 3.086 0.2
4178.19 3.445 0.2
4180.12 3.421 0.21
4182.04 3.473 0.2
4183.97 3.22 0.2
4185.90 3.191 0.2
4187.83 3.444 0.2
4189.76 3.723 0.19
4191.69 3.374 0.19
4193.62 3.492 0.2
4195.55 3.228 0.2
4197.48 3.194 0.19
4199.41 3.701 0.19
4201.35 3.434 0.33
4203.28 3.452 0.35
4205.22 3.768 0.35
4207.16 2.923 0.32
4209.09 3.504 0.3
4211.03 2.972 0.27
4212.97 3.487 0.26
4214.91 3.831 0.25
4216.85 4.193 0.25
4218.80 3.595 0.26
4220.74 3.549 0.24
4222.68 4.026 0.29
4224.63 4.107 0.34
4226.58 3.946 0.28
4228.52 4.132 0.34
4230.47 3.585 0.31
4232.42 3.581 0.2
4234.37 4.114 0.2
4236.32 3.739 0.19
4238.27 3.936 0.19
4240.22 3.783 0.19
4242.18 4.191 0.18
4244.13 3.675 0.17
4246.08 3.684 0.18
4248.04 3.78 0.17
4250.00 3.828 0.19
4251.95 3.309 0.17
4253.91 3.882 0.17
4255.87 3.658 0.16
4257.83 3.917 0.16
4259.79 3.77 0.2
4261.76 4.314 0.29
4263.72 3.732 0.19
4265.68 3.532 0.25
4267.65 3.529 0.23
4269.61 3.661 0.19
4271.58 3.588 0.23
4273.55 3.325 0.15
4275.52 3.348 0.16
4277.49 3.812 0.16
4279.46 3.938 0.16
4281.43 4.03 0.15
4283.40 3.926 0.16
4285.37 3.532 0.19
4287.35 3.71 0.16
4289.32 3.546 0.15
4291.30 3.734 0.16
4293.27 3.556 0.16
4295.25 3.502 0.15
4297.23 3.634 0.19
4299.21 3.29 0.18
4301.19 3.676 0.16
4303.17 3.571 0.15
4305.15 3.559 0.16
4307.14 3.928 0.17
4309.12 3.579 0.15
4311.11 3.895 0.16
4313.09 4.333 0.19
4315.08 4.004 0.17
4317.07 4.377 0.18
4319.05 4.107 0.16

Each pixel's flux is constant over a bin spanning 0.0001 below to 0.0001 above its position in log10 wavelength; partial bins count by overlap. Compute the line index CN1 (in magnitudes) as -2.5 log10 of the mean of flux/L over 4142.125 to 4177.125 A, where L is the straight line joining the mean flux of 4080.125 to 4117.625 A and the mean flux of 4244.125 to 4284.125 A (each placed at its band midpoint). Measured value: 0.12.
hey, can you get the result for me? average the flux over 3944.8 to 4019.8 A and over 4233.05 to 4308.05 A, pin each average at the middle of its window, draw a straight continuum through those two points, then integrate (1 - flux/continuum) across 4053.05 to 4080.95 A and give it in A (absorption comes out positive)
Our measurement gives -1.52 A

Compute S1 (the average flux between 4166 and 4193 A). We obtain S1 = 3.39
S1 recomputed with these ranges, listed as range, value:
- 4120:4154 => 3.81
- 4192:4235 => 3.62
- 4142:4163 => 3.57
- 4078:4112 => 3.94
